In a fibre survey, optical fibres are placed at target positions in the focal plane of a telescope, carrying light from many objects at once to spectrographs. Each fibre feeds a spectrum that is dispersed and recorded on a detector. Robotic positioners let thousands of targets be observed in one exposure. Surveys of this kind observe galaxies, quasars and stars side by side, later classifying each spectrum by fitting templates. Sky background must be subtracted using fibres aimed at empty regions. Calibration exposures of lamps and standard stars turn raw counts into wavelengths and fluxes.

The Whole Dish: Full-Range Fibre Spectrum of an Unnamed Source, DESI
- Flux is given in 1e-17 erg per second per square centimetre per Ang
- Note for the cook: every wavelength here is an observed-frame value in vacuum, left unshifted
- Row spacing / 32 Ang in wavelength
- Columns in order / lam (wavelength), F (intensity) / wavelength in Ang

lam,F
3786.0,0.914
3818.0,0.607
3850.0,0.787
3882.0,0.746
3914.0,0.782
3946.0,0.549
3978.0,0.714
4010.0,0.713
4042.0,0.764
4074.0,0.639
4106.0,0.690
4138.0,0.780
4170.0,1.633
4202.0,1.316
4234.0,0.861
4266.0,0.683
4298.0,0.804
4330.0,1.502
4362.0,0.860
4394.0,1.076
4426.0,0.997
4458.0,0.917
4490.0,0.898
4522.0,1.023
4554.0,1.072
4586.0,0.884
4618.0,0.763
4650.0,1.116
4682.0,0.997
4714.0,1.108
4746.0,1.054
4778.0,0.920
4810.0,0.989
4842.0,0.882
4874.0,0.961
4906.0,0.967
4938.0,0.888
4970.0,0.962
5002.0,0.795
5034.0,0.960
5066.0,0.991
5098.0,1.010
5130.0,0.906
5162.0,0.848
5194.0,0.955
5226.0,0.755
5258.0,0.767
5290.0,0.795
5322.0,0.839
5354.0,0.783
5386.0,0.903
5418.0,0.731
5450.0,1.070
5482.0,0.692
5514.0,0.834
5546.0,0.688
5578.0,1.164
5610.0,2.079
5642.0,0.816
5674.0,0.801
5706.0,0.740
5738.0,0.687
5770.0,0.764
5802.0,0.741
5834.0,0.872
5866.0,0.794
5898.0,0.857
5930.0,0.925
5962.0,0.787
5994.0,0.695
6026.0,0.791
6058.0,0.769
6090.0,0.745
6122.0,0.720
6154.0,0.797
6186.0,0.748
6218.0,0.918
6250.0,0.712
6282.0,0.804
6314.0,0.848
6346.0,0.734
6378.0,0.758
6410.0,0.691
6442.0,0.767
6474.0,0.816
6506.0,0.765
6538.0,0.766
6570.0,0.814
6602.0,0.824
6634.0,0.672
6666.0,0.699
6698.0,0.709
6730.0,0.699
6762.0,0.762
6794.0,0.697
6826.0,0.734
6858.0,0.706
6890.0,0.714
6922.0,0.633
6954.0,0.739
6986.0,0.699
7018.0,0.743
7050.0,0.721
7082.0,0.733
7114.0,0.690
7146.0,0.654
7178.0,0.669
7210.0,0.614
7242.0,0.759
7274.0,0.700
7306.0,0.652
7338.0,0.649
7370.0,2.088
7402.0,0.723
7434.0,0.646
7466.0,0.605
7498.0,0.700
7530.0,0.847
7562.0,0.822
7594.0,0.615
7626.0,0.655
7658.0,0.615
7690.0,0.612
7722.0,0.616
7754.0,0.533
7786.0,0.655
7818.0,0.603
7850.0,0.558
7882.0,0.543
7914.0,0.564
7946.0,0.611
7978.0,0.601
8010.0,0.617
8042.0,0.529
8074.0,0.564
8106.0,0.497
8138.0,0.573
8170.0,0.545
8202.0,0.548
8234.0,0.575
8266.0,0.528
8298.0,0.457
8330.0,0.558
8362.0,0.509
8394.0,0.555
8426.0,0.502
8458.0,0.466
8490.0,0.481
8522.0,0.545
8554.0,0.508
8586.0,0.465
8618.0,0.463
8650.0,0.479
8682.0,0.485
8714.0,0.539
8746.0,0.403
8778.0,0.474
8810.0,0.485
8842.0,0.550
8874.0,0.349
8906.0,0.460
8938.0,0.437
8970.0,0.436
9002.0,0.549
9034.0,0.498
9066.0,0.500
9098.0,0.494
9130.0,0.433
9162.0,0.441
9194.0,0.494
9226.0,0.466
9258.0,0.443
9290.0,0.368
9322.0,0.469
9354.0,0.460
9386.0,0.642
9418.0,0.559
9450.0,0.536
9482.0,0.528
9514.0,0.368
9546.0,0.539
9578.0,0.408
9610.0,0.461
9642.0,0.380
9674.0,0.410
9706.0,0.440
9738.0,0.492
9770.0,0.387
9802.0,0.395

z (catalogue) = 0.122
